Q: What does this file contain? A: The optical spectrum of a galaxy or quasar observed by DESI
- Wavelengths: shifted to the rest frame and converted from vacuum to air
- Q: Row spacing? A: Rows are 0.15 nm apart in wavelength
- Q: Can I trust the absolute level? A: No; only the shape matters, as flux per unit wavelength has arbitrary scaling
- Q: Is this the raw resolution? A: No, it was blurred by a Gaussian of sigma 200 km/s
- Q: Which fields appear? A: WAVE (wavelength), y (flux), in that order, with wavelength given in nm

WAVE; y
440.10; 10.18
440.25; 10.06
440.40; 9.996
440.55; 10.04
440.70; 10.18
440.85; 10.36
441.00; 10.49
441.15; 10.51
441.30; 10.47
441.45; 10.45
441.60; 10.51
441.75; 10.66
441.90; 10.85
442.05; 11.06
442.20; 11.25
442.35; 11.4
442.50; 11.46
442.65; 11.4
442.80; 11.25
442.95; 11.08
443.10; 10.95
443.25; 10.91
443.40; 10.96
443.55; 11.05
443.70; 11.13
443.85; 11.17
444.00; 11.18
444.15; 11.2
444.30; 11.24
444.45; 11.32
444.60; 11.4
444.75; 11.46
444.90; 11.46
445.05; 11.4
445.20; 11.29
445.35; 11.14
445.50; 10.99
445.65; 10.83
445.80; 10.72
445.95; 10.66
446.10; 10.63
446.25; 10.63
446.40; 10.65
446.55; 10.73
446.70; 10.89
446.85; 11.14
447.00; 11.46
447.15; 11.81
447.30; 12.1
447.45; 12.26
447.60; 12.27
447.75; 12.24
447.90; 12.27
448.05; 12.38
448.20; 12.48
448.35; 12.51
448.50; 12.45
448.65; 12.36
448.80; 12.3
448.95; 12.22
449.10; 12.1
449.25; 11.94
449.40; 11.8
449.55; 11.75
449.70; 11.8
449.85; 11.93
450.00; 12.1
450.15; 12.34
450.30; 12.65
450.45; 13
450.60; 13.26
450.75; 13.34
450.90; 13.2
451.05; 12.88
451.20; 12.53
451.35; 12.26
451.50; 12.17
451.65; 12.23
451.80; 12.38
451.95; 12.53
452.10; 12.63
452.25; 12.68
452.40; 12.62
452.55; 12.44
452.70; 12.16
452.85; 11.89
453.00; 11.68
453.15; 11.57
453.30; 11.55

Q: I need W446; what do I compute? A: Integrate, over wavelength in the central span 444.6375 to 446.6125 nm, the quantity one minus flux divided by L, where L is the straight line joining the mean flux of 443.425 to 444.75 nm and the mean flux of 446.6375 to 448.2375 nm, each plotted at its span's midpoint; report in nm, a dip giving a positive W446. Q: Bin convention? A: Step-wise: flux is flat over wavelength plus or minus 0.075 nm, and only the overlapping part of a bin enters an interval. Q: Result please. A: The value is 0.10 nm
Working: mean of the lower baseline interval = 11.2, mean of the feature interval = 11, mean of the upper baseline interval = 11.9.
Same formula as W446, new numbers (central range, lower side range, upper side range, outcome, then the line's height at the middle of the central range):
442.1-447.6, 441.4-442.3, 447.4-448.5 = 0.174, 11.6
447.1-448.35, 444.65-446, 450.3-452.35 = -0.053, 11.8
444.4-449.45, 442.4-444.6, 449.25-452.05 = 0.081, 11.8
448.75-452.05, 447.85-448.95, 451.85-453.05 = -0.009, 12.4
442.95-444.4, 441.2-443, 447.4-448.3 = 0.033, 11.3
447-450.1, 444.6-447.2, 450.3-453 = -0.102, 11.8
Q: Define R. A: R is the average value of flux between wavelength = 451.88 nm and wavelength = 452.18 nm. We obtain 12.6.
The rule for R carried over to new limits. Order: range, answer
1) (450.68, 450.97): 13.3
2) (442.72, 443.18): 11.1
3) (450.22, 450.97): 13.1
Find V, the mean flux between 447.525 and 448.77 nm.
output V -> 12.4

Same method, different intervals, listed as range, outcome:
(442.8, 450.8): 11.6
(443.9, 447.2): 11.1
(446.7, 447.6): 11.7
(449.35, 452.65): 12.5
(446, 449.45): 11.8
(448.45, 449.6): 12.1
